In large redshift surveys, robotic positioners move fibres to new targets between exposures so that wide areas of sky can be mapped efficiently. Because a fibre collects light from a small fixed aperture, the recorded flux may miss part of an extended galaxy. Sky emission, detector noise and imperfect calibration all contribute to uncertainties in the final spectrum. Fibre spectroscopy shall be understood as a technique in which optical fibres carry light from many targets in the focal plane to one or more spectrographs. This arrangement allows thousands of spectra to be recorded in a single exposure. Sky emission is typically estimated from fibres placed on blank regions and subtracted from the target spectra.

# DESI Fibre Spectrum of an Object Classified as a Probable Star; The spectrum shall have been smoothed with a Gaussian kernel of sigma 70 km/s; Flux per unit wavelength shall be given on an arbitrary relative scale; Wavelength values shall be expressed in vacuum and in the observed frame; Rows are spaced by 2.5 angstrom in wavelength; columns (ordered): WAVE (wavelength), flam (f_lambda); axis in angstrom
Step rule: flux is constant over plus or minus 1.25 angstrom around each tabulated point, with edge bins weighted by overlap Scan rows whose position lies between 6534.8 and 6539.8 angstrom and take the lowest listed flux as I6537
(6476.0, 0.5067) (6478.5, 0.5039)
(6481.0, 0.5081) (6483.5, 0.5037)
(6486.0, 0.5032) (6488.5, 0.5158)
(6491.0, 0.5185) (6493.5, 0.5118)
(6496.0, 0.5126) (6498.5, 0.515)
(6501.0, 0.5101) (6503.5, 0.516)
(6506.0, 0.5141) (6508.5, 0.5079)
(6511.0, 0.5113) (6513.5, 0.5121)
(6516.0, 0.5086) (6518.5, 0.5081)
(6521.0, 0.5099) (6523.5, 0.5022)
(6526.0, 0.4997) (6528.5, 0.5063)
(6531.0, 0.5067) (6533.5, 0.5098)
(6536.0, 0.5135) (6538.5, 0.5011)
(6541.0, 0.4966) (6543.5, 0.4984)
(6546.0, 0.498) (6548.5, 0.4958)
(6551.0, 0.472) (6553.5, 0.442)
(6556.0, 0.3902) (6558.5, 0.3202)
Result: 0.5011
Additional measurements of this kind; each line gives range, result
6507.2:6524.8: 0.5022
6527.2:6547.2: 0.4966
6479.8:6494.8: 0.5032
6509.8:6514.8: 0.5113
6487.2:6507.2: 0.5101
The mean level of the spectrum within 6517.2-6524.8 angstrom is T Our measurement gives 0.507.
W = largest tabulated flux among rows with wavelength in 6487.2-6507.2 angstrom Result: 0.5185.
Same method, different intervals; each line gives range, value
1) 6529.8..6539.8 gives 0.5135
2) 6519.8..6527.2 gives 0.5099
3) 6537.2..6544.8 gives 0.5011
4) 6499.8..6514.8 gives 0.516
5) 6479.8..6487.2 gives 0.5081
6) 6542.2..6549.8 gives 0.4984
